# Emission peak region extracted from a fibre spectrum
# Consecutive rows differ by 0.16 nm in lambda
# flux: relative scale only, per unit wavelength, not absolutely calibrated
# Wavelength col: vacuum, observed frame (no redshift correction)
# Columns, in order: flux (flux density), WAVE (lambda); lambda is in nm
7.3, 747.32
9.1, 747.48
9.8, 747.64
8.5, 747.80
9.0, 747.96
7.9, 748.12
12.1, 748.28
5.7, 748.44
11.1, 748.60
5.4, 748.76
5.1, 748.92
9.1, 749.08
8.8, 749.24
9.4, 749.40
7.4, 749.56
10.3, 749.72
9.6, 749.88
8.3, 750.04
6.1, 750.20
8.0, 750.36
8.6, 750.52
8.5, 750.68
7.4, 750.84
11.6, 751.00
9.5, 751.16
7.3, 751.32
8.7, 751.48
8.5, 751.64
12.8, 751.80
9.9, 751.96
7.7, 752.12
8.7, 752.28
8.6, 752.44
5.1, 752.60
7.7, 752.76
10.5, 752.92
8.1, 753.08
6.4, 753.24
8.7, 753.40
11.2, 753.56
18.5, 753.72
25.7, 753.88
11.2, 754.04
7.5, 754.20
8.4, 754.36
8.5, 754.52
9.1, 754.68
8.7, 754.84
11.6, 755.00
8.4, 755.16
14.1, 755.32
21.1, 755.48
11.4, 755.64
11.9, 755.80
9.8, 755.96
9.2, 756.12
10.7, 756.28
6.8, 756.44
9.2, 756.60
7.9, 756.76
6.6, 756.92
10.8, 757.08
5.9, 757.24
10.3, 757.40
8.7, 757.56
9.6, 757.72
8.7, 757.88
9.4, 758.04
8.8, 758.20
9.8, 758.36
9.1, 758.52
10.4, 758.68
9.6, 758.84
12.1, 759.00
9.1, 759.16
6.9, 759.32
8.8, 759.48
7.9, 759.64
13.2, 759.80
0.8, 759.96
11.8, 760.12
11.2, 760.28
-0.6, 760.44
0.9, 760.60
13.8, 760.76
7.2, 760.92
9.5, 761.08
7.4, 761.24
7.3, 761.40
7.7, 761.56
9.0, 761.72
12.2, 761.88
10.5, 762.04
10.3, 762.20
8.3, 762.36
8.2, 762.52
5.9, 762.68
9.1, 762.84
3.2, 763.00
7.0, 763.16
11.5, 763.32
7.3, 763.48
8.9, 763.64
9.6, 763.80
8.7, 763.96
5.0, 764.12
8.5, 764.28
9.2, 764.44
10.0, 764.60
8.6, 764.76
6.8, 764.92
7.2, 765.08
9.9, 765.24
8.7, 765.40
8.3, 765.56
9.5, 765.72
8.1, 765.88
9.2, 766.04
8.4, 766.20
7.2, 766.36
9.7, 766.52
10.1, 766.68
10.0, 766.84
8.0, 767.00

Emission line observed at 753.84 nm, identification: [S II]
